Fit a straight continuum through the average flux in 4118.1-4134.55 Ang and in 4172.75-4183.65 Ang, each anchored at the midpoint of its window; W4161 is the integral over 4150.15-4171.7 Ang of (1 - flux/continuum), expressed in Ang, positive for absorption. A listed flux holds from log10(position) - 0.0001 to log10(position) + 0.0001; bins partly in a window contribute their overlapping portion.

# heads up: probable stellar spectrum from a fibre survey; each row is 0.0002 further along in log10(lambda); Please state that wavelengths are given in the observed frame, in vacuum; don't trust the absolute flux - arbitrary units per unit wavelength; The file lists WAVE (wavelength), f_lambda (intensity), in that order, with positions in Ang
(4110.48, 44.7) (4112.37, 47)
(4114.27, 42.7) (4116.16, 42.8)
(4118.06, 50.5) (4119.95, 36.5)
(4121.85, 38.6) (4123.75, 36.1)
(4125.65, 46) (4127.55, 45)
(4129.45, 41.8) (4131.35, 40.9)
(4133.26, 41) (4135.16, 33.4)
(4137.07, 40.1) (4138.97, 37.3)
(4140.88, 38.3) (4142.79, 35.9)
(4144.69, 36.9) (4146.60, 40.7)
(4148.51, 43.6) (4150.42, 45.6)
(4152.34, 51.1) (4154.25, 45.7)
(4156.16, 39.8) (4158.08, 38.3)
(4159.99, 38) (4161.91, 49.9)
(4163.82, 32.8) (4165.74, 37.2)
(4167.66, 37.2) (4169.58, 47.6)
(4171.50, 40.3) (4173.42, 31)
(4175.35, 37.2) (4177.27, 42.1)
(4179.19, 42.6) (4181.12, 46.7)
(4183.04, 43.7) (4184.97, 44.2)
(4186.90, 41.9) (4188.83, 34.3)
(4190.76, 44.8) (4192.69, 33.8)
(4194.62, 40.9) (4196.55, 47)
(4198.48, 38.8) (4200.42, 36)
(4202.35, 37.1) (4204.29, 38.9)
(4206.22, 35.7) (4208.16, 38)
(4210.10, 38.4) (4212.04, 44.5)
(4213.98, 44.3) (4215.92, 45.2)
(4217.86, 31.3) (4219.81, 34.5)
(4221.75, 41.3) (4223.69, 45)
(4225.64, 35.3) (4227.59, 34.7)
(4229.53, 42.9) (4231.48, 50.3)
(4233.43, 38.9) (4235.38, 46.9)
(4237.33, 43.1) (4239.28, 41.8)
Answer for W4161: -0.6 Ang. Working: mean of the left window 41.1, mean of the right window 40.7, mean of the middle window 41.9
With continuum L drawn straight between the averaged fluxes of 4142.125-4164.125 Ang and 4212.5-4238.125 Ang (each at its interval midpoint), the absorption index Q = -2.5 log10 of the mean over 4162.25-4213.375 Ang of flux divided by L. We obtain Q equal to 0.04 mag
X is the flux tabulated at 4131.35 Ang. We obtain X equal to 40.9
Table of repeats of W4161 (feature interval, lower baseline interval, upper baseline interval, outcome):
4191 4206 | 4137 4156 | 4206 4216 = 0.8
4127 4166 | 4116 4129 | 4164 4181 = 0.2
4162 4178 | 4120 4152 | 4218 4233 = 0.5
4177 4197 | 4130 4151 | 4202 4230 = -1.4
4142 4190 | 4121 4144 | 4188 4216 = -1.7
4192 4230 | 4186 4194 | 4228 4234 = 1.8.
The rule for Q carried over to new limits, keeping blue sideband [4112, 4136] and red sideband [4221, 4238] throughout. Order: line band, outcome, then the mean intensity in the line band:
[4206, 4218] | 0.04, 40.4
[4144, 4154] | -0.05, 43.9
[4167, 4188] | 0.01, 41.3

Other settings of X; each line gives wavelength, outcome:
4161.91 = 49.9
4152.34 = 51.1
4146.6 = 40.7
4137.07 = 40.1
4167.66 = 37.2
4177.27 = 42.1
